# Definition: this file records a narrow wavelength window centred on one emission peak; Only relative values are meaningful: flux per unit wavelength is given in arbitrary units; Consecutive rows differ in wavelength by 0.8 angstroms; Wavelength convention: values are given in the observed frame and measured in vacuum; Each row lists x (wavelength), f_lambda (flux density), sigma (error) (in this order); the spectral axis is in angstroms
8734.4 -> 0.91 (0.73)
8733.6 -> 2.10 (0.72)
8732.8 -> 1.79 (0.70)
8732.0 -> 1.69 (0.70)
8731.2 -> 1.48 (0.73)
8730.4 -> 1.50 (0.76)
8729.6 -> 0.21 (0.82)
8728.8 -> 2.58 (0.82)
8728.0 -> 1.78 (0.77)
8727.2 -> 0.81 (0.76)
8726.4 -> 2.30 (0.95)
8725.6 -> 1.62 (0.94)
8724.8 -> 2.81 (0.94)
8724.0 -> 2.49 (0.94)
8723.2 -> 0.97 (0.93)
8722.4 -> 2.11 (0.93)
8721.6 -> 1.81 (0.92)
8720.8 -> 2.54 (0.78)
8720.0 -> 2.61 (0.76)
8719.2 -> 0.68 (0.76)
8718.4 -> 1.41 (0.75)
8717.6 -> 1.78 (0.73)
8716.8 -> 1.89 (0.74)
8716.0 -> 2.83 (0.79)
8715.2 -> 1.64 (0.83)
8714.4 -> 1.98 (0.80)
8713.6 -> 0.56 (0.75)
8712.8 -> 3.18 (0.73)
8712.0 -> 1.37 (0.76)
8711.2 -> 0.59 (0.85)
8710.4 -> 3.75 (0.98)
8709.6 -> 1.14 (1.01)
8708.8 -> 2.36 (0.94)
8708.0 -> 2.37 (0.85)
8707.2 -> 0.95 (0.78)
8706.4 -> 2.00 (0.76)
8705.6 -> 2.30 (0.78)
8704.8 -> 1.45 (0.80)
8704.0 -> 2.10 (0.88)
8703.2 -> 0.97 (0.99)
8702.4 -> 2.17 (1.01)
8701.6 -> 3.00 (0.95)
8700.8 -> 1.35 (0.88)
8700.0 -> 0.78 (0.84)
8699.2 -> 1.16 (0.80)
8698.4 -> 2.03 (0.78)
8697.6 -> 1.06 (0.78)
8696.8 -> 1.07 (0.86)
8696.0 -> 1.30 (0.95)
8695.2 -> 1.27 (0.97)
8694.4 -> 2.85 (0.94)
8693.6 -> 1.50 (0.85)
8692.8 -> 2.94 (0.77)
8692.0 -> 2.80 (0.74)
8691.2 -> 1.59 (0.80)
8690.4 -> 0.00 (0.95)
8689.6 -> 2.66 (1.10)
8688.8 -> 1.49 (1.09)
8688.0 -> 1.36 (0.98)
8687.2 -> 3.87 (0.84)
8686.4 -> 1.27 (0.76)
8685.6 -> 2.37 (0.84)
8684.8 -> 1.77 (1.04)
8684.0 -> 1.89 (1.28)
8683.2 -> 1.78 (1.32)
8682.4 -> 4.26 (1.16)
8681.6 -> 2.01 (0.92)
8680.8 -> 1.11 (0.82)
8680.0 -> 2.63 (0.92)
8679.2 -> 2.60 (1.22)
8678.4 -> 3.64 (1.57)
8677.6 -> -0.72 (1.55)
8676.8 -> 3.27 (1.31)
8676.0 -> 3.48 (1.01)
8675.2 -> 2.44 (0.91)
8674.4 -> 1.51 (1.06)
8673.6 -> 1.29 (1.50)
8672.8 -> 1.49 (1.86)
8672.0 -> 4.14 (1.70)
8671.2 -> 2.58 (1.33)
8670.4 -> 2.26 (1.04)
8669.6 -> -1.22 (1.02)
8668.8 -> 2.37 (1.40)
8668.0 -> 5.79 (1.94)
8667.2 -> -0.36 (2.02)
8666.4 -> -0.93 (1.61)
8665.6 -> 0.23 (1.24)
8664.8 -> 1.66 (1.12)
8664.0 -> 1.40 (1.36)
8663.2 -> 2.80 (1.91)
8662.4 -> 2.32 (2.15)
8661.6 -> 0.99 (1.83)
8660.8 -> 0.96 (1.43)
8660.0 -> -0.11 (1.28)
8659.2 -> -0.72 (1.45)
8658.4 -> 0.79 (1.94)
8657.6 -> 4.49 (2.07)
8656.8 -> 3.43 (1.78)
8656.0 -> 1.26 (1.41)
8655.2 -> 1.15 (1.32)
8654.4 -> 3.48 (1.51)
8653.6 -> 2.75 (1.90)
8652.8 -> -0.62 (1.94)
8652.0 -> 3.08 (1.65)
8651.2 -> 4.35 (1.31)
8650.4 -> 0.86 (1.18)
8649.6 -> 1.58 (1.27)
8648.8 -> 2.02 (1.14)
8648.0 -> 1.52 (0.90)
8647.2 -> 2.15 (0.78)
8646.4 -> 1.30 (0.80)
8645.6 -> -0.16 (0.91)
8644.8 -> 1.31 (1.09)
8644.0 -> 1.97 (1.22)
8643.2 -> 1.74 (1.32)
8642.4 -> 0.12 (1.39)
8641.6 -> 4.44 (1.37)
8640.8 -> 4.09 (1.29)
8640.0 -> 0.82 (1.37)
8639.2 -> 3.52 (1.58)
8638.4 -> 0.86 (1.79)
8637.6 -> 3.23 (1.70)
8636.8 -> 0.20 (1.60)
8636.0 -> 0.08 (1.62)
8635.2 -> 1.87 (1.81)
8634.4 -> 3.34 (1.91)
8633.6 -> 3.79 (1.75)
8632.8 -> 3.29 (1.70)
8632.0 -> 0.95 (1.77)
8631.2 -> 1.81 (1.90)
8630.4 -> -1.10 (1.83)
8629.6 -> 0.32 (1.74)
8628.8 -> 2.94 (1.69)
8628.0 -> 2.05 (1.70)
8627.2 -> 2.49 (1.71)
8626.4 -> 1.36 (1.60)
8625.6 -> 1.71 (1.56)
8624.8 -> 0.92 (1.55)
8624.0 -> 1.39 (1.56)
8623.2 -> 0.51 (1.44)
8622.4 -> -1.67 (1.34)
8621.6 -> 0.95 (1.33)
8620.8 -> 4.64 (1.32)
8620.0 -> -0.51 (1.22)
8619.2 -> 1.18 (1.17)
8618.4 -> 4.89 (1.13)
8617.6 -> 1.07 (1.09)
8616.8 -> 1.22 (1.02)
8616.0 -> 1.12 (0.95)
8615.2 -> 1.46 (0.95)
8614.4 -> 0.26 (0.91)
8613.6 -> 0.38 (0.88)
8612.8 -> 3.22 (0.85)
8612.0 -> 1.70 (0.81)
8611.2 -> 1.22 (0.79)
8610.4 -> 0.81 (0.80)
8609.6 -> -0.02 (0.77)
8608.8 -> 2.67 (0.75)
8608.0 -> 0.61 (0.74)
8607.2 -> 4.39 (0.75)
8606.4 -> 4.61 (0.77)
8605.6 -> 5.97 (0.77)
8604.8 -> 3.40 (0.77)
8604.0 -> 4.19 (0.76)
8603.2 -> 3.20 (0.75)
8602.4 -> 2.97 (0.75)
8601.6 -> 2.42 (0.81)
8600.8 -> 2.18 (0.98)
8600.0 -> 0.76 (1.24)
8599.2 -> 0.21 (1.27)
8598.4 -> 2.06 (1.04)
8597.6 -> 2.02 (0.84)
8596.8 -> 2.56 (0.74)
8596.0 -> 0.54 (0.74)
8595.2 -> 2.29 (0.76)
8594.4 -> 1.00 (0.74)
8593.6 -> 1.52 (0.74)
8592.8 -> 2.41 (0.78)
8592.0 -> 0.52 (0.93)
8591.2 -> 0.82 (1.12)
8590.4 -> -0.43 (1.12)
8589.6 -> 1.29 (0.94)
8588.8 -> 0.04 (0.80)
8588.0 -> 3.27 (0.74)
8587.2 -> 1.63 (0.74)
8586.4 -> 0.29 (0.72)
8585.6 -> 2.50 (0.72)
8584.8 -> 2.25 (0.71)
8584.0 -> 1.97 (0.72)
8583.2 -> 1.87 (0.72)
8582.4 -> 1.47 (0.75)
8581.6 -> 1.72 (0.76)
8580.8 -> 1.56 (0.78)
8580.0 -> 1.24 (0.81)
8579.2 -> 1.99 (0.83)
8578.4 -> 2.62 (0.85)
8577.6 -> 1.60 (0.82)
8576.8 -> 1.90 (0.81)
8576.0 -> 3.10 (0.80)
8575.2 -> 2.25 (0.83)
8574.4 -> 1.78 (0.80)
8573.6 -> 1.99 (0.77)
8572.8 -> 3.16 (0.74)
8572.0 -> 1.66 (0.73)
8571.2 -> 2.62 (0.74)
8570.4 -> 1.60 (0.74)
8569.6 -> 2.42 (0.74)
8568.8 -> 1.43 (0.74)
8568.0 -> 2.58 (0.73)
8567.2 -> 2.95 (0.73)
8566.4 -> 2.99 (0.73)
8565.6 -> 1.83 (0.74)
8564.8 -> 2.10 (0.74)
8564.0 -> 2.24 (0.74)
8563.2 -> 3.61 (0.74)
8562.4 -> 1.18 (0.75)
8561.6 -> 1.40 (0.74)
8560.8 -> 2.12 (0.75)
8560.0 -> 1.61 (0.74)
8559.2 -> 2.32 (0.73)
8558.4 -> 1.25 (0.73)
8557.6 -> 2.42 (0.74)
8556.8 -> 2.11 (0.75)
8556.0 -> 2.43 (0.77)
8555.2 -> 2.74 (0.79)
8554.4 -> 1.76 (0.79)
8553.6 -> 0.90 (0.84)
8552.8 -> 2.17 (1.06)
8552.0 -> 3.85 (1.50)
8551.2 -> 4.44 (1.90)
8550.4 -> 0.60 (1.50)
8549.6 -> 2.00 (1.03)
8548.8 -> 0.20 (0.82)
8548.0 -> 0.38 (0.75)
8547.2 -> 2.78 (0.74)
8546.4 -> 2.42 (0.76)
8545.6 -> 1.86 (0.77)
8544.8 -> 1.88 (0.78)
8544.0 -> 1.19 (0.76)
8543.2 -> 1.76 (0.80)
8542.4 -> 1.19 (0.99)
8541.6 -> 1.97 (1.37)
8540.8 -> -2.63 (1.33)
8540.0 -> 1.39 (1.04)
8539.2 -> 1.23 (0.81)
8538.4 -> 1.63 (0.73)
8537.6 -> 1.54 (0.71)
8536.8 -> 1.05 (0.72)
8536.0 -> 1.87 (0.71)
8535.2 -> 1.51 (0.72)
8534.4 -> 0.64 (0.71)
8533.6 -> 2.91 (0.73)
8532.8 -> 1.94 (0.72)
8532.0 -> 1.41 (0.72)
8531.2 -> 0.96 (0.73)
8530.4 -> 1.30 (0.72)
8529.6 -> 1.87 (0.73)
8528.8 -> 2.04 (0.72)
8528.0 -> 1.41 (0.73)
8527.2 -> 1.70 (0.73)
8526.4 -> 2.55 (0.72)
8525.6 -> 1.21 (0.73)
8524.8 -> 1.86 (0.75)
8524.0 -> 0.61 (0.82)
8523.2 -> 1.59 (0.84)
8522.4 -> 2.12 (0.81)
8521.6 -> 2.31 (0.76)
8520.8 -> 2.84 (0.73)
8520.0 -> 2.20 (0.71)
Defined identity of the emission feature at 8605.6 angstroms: H-gamma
